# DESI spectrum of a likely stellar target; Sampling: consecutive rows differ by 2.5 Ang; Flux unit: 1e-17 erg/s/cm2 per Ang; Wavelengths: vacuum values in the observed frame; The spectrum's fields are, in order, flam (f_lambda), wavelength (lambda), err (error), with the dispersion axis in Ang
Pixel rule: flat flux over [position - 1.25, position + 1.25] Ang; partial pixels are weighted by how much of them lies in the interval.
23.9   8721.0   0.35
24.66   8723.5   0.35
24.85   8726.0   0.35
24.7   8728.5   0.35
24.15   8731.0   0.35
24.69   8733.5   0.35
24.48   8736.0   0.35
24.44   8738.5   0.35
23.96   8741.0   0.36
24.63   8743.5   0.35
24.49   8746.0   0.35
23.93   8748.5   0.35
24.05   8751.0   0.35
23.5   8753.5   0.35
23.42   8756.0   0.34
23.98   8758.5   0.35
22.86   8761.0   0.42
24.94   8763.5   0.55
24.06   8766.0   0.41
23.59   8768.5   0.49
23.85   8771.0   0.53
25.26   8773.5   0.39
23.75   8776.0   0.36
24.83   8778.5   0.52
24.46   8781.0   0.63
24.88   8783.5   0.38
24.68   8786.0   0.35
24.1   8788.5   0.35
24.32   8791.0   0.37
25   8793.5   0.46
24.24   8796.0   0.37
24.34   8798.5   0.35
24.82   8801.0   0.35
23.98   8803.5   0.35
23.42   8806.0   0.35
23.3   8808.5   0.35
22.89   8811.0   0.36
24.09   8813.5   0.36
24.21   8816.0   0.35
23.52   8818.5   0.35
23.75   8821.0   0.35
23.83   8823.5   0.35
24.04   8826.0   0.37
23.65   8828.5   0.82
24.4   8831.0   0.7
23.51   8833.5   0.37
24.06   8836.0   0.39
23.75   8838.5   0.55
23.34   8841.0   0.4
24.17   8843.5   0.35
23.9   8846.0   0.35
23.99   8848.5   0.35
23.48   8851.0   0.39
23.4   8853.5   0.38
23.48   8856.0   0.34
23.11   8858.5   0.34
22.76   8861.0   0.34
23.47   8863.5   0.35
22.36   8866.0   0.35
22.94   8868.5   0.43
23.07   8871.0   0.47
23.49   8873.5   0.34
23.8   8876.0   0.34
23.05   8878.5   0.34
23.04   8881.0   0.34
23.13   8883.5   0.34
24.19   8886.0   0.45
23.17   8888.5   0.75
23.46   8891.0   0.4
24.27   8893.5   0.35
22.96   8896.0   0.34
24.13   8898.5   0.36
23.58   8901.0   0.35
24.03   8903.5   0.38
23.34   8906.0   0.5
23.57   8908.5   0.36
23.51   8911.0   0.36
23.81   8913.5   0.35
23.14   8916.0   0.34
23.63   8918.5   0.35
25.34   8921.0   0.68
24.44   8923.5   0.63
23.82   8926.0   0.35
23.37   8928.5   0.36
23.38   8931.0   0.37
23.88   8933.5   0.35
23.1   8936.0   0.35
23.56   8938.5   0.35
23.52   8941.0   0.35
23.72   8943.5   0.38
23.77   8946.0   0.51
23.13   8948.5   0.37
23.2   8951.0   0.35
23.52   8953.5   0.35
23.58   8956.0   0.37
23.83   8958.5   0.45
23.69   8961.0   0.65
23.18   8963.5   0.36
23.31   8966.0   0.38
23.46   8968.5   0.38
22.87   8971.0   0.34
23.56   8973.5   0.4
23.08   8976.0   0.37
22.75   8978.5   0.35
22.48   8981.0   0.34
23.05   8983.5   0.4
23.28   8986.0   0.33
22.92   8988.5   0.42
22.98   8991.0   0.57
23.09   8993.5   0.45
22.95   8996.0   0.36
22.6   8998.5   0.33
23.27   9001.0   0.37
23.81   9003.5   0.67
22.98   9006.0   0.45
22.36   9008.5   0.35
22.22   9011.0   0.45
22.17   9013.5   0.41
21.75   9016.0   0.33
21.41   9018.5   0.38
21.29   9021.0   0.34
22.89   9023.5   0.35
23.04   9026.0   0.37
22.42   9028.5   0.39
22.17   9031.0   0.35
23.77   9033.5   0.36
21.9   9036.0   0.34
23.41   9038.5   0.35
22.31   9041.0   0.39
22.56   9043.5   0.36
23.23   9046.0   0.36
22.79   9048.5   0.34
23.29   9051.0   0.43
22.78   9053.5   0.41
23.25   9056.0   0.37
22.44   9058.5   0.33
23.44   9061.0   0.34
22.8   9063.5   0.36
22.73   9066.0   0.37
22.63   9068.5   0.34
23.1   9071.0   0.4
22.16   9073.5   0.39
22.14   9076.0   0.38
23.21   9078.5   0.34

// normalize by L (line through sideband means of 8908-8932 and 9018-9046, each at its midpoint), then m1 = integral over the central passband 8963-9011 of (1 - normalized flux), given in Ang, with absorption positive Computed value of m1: 0.0 Ang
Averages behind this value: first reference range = 23.8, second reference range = 22.5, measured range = 23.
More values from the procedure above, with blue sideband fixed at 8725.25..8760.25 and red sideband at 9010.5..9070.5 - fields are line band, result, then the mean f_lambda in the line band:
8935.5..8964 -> -0.5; 23.5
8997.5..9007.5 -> -0.1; 23.2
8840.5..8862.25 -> 0.1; 23.5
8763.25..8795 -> -0.5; 24.4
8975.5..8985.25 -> 0.0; 22.8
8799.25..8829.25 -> 0.0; 23.8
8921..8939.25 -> -0.4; 23.8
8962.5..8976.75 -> -0.2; 23.3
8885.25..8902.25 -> -0.2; 23.7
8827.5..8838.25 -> -0.1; 23.9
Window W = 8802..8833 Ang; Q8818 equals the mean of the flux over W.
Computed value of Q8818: 23.8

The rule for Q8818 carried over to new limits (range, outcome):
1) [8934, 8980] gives 23.4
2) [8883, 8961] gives 23.7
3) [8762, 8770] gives 24.1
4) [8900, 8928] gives 23.8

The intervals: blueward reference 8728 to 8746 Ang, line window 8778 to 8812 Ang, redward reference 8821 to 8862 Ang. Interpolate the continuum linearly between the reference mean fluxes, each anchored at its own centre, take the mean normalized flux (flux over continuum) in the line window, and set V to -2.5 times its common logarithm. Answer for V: -0.01 mag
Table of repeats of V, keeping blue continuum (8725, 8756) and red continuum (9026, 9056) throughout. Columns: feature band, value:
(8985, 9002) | 0.00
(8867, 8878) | 0.02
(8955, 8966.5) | -0.02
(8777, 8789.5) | -0.02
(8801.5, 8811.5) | 0.02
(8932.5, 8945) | -0.01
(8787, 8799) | -0.02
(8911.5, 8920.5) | -0.01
